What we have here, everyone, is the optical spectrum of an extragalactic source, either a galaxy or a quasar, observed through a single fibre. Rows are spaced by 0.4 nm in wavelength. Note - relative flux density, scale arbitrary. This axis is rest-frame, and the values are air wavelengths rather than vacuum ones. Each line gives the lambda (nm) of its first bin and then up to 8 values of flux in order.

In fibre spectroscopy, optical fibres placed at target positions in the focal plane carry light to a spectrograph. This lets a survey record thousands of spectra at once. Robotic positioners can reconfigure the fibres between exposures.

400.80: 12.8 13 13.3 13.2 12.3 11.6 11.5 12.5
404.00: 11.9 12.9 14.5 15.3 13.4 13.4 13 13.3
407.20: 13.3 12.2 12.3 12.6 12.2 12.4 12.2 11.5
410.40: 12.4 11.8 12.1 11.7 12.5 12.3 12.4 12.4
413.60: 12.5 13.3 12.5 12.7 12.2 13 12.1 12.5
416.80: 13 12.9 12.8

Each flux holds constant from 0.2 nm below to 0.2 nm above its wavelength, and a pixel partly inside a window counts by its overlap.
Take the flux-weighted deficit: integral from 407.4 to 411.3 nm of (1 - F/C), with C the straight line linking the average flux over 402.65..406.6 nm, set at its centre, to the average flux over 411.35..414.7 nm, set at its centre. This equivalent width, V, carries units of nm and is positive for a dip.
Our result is 0.16 nm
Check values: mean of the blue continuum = 13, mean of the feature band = 12.2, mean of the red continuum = 12.5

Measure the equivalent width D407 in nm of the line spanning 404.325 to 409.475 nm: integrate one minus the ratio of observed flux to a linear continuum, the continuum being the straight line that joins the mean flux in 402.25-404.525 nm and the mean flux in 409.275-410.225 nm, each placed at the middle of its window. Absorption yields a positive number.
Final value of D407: -0.48 nm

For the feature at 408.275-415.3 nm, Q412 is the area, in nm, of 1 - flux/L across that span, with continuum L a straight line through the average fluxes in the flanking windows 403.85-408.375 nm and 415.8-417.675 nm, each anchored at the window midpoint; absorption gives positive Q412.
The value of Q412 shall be 0.32 nm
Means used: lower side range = 13.2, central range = 12.3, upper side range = 12.7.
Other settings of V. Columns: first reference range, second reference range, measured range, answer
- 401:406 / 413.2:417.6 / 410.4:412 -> 0.10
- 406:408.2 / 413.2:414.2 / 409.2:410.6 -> 0.08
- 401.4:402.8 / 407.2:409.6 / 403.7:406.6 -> -0.20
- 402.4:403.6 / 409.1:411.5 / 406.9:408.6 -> -0.10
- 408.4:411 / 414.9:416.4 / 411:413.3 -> 0.01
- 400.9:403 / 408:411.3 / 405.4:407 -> -0.11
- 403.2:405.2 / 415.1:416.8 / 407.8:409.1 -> 0.05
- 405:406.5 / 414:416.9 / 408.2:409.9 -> 0.14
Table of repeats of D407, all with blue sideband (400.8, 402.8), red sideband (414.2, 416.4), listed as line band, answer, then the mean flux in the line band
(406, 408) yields -0.04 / 12.9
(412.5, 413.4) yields 0.01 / 12.4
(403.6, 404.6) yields 0.03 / 12.4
